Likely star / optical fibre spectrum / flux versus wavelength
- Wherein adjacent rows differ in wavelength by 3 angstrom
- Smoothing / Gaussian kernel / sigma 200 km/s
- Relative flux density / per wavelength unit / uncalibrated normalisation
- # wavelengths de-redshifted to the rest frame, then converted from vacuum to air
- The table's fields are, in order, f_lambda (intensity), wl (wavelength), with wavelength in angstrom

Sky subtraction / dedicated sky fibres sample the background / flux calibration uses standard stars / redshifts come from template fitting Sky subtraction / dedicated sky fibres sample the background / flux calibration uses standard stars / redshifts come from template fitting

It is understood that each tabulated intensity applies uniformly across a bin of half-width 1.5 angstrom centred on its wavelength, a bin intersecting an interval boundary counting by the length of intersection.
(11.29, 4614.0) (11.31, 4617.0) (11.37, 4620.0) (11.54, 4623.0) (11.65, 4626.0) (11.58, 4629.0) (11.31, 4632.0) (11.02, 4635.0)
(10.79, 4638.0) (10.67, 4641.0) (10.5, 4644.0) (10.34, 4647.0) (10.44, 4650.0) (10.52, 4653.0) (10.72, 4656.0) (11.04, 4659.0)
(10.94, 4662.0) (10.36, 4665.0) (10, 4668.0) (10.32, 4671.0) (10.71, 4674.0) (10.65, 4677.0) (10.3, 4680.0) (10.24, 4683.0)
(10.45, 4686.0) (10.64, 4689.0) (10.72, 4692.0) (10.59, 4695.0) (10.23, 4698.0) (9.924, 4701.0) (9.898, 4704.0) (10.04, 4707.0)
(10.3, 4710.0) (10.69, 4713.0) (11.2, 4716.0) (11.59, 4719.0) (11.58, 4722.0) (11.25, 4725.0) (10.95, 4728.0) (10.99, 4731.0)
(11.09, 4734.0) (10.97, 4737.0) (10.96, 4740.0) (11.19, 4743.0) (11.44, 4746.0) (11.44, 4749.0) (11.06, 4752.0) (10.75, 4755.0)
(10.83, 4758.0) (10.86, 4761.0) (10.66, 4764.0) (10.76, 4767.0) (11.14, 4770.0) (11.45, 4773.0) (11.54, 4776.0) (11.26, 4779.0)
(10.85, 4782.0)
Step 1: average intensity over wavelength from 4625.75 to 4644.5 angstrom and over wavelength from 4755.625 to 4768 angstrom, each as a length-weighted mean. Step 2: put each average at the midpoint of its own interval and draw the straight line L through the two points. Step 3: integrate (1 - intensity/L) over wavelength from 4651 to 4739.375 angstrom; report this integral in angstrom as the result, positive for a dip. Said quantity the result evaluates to 2.2 angstrom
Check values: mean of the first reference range 11.1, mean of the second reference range 10.8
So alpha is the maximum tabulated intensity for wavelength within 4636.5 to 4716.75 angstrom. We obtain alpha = 11.2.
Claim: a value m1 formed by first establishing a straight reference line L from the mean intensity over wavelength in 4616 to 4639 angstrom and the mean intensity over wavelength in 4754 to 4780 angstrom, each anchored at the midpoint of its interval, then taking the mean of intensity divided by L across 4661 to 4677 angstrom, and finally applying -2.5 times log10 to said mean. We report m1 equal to 0.08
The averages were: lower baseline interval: 11.3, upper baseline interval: 11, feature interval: 10.5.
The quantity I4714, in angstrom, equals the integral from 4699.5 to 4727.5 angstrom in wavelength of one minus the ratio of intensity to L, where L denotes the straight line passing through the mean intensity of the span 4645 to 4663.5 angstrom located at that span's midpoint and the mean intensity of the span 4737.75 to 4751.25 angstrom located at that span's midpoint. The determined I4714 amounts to 0.8 angstrom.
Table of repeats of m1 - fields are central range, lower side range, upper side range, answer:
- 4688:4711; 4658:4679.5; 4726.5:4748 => 0.052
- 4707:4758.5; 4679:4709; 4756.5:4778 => -0.036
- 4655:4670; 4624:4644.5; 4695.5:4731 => 0.037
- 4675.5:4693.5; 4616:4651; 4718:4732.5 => 0.067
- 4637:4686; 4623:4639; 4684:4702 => 0.035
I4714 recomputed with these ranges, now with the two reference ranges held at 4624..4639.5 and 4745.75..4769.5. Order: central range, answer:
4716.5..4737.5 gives -0.3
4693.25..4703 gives 0.8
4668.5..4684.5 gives 1.1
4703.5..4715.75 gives 0.8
